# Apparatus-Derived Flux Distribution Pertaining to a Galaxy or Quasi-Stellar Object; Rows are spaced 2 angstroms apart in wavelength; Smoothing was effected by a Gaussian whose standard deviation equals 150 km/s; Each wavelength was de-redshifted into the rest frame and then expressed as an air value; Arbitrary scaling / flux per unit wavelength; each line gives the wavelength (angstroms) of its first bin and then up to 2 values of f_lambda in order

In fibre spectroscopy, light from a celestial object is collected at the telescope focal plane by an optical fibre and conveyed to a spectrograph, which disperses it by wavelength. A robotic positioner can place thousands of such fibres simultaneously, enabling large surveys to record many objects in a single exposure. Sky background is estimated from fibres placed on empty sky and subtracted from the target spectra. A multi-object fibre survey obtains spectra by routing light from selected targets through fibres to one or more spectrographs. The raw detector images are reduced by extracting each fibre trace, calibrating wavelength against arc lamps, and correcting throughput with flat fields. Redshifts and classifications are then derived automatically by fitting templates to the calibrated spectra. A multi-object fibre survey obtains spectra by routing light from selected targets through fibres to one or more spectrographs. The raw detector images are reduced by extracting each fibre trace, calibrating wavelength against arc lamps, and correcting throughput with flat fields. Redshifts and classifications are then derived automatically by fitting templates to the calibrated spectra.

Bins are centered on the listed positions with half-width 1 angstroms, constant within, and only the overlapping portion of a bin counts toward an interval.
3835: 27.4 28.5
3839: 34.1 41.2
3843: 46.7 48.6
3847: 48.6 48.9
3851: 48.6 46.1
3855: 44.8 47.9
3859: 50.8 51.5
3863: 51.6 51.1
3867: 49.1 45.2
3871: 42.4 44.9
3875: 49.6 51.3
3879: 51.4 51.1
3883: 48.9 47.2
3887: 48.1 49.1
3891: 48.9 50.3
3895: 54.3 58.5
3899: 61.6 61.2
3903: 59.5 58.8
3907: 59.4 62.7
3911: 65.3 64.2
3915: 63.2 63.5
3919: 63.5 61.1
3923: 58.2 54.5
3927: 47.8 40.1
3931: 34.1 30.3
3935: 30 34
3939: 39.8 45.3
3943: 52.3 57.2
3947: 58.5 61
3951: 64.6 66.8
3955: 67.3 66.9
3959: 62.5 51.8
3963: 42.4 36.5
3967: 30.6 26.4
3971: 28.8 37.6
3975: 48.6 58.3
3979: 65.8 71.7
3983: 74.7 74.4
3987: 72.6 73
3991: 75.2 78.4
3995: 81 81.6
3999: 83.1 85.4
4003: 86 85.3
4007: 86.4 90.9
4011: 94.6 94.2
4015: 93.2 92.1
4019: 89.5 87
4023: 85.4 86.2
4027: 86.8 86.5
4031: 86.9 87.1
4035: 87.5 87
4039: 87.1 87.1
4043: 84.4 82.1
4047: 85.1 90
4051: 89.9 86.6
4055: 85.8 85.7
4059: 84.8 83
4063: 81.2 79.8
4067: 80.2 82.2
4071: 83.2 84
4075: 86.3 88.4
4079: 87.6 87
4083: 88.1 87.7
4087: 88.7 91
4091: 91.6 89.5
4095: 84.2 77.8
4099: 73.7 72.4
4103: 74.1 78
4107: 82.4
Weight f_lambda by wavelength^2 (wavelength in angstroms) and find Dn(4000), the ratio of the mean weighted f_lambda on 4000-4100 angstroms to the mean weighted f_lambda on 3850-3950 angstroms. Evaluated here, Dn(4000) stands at 1.8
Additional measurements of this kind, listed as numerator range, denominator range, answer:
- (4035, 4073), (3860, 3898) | 1.86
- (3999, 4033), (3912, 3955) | 1.76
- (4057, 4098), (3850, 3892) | 1.95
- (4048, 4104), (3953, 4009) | 1.37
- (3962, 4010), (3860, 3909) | 1.33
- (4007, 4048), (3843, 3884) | 1.97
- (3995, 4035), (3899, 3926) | 1.51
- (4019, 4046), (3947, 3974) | 1.80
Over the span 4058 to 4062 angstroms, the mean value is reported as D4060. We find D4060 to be 83.9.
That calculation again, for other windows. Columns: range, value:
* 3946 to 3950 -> 59.8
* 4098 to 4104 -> 73.4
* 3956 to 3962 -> 60.4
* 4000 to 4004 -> 85.7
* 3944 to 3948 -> 57.9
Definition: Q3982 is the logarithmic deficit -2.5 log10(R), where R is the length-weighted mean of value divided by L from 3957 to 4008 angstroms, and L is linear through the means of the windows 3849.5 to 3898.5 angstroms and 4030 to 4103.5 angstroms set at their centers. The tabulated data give 0.10 mag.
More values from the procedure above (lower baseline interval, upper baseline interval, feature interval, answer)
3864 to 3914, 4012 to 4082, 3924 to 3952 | 0.35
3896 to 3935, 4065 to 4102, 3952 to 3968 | 0.19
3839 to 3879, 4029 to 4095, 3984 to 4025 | -0.13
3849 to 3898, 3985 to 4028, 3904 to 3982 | 0.27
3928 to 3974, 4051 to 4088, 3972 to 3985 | -0.09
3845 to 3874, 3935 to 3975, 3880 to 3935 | -0.12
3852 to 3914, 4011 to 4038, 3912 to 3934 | 0.18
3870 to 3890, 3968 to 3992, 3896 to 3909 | -0.18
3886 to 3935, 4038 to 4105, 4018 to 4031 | -0.15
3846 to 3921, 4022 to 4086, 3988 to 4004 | -0.08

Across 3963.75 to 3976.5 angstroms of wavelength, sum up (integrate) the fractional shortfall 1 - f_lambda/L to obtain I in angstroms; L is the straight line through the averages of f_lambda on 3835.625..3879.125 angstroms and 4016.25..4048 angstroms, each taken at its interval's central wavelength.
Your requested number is 6.4 angstroms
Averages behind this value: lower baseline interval 46.2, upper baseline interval 86.7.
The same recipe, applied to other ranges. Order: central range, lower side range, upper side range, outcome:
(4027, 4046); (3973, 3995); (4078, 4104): -2.5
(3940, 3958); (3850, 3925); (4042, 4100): 1.2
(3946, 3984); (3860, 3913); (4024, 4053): 8.9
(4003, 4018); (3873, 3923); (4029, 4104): -3.0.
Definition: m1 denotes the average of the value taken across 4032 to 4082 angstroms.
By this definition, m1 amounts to 85.3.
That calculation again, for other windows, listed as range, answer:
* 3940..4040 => 71.2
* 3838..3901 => 49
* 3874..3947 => 52.2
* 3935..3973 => 48.8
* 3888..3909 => 56.5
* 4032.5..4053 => 86.7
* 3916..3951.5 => 49.6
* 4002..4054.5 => 87.9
